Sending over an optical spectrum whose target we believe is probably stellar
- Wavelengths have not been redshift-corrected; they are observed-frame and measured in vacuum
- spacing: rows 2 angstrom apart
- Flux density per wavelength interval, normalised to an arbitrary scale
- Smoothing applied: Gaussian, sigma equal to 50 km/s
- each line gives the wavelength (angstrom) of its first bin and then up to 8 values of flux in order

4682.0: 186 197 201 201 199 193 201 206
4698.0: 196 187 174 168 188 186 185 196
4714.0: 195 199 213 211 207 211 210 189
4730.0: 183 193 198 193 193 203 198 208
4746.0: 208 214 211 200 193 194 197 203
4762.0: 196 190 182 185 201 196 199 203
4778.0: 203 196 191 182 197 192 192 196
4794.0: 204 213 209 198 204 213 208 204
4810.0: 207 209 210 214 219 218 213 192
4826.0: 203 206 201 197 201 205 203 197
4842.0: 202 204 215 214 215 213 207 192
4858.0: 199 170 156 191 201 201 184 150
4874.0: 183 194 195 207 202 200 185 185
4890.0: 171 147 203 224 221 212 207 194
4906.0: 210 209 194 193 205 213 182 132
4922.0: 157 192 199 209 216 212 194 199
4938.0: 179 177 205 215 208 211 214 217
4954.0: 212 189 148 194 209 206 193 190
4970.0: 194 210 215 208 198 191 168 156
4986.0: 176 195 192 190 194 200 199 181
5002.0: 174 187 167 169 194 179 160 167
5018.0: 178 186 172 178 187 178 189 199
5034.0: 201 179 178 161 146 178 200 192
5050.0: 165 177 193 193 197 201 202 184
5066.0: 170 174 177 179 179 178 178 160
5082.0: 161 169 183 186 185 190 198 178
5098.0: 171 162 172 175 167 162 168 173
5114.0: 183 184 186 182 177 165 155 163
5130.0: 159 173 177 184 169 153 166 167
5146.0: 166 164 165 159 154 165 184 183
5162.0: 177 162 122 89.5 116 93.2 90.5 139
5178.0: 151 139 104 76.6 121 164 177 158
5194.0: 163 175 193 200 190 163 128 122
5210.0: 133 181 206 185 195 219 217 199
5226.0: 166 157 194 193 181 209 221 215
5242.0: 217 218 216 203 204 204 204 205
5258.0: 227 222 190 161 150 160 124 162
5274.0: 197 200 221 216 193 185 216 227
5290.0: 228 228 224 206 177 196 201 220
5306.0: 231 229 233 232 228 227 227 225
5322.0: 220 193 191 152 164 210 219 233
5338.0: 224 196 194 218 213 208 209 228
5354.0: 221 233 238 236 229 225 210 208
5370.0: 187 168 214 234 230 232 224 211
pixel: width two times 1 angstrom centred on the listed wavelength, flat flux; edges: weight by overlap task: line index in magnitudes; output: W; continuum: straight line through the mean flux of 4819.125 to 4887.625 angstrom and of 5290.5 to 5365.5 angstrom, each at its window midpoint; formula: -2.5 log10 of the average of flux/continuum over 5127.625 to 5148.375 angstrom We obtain 0.23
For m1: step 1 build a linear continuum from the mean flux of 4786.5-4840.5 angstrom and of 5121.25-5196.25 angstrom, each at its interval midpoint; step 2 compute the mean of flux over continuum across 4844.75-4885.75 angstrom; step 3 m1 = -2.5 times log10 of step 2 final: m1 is 0.014 mag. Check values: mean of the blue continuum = 205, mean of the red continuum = 151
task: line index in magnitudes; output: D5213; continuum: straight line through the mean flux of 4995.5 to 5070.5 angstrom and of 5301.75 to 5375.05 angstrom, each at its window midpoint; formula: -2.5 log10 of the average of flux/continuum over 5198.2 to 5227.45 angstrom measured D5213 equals 0.12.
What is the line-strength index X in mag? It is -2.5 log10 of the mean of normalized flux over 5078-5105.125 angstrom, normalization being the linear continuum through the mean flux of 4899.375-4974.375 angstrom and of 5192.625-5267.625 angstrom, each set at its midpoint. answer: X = 0.10 mag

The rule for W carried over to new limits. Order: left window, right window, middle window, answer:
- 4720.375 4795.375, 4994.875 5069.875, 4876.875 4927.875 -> -0.025 mag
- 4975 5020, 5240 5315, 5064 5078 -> 0.070 mag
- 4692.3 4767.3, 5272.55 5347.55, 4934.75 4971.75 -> 0.021 mag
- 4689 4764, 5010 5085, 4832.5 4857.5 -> -0.080 mag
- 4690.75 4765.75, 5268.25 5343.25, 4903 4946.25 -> 0.028 mag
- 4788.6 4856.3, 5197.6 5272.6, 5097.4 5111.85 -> 0.151 mag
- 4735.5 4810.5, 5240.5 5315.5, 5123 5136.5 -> 0.209 mag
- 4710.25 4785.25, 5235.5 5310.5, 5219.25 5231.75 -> 0.063 mag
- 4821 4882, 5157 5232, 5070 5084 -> -0.007 mag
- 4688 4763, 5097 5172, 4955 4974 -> -0.093 mag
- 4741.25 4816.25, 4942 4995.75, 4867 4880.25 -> 0.066 mag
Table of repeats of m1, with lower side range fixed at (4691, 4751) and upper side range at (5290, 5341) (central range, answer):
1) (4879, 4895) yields 0.08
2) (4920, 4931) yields 0.07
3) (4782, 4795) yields 0.03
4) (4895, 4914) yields -0.03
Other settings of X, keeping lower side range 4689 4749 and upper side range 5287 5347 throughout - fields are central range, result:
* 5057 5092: 0.14 mag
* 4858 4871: 0.09 mag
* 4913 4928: 0.10 mag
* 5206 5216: 0.29 mag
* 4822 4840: -0.01 mag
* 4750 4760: 0.00 mag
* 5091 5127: 0.18 mag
